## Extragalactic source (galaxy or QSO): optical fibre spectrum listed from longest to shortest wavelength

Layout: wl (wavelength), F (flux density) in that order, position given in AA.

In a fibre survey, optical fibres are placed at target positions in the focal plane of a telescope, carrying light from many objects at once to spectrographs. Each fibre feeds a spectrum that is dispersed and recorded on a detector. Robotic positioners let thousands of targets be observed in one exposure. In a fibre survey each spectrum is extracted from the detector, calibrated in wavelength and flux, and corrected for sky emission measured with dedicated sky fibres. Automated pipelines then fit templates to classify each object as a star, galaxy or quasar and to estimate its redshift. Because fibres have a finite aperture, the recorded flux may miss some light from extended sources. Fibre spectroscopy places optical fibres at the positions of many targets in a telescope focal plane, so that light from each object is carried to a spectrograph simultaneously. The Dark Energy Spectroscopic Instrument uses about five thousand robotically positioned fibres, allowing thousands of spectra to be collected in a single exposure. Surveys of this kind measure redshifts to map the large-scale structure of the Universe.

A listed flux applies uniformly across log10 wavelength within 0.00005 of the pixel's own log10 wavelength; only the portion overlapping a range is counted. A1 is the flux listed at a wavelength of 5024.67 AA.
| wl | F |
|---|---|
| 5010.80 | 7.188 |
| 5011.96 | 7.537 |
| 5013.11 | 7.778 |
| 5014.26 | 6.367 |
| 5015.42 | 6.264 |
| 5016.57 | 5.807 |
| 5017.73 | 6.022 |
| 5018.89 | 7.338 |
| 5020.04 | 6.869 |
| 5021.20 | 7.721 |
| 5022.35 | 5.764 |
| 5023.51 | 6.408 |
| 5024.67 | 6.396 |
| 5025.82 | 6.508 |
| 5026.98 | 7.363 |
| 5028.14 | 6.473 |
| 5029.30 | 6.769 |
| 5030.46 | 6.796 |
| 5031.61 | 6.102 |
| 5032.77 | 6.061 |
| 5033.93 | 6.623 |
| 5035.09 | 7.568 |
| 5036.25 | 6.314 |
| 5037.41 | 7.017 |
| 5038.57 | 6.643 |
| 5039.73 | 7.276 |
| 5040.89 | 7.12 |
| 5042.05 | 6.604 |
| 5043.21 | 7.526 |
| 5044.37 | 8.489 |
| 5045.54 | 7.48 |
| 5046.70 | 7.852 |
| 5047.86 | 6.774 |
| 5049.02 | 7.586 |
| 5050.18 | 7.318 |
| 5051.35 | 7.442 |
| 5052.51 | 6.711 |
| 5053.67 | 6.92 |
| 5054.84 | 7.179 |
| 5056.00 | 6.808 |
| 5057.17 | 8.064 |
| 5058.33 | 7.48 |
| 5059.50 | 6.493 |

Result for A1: 6.396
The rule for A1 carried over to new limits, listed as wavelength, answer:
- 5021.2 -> 7.721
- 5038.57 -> 6.643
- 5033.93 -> 6.623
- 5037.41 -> 7.017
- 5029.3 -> 6.769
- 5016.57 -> 5.807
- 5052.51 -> 6.711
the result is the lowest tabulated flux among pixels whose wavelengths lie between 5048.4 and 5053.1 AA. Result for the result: 6.711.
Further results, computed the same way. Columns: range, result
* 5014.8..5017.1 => 5.807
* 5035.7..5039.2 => 6.314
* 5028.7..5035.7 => 6.061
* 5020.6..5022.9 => 5.764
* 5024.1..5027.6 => 6.396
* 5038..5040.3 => 6.643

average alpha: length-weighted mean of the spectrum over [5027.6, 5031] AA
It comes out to 6.67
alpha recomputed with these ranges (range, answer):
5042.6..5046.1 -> 7.81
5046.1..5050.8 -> 7.39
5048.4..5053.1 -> 7.27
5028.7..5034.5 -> 6.47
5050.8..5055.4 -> 7.06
